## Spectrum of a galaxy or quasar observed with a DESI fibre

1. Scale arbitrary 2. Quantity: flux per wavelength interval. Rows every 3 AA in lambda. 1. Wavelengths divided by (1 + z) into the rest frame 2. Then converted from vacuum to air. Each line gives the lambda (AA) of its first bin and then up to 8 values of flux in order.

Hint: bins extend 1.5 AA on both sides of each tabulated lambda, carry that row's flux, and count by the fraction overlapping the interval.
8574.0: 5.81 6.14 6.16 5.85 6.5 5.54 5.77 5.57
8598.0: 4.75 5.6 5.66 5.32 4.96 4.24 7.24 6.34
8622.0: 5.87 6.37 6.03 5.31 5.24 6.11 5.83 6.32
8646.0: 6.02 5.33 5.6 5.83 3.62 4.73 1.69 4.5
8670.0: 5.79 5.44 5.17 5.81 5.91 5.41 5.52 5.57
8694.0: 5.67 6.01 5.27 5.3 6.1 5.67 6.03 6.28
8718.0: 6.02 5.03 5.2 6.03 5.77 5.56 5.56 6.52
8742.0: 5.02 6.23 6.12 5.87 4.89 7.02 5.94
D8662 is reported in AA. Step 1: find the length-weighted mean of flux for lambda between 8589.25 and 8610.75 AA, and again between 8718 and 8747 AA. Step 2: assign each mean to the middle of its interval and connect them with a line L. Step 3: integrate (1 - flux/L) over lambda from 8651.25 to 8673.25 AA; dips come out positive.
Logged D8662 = 3.8 AA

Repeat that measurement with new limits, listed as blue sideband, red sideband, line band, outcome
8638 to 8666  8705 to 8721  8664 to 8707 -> 1.0 AA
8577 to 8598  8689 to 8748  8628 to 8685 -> 5.1 AA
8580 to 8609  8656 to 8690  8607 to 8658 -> -4.2 AA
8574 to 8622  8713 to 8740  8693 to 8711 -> 0.2 AA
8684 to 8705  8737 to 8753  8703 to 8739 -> -0.2 AA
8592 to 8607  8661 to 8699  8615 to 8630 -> -2.7 AA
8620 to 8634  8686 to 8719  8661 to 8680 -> 3.6 AA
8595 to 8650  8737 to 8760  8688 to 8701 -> 0.5 AA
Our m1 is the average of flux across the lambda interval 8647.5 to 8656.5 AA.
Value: 5.59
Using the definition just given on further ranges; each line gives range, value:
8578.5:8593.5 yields 5.96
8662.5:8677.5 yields 4.52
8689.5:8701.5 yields 5.63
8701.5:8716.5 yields 5.88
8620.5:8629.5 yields 6.09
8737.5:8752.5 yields 5.95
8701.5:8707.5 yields 5.7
